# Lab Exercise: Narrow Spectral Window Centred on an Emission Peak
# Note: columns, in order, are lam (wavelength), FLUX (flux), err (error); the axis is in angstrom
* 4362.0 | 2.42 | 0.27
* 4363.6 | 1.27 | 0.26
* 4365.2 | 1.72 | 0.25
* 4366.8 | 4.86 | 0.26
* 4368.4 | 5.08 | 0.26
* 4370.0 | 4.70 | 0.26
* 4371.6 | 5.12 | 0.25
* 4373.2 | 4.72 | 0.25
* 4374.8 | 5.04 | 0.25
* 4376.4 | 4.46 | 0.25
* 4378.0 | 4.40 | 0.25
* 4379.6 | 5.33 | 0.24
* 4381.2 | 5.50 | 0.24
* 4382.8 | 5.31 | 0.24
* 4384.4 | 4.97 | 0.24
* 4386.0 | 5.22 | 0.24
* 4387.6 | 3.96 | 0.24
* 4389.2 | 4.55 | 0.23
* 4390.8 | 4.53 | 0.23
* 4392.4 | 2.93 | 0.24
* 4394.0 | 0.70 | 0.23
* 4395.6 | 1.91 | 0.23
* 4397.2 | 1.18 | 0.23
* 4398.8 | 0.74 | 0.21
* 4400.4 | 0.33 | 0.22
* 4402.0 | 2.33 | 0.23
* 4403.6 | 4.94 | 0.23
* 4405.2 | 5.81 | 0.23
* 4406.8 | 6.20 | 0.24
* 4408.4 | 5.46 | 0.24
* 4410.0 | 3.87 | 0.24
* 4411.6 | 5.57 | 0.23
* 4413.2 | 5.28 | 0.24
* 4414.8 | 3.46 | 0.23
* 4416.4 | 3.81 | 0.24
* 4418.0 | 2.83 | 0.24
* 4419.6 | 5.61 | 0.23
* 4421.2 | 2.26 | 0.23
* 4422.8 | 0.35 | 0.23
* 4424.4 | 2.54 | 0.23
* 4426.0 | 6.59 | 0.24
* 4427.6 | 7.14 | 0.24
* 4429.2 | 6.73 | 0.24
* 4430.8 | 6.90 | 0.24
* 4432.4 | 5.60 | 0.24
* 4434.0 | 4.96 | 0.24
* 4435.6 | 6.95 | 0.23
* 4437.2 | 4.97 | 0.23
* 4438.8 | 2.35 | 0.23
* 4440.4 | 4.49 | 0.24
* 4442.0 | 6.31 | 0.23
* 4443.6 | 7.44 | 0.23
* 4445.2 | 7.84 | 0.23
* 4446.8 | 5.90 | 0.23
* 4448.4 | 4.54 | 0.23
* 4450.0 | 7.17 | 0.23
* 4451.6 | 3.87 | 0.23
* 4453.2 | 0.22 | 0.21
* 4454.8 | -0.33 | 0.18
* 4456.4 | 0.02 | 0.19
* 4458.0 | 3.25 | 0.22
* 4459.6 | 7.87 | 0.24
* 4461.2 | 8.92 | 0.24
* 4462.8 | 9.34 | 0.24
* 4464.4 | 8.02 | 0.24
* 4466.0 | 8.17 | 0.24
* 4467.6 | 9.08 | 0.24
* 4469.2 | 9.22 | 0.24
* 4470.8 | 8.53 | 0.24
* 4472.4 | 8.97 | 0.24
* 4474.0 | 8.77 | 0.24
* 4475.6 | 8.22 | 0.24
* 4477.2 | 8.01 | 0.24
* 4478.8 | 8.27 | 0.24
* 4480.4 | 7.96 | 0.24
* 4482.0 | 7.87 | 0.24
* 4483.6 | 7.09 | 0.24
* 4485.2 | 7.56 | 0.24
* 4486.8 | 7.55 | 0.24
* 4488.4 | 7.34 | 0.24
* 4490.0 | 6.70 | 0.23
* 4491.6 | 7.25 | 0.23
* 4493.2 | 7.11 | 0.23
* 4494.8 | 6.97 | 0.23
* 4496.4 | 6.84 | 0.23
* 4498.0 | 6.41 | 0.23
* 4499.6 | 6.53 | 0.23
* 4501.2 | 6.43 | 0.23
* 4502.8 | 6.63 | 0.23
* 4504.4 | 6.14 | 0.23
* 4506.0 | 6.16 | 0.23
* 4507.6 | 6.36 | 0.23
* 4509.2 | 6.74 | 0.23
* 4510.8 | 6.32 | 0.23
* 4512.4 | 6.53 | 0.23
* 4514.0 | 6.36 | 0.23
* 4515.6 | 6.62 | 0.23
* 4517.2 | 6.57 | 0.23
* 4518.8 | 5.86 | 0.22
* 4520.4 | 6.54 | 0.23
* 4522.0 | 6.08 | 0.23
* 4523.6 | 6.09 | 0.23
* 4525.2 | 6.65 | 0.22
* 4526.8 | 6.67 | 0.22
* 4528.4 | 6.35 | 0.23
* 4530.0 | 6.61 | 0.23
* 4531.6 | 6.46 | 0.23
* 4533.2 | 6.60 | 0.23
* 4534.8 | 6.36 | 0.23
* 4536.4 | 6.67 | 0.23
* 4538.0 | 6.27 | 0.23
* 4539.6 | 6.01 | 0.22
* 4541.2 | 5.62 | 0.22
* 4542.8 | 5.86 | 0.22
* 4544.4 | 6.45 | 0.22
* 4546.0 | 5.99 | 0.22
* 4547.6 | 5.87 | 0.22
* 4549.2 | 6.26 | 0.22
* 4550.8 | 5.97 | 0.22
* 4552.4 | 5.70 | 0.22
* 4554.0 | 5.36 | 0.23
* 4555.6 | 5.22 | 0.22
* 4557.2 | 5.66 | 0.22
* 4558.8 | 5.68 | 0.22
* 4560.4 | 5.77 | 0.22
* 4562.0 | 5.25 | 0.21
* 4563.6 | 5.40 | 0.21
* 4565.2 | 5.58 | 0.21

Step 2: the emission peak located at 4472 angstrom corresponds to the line Ly-alpha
